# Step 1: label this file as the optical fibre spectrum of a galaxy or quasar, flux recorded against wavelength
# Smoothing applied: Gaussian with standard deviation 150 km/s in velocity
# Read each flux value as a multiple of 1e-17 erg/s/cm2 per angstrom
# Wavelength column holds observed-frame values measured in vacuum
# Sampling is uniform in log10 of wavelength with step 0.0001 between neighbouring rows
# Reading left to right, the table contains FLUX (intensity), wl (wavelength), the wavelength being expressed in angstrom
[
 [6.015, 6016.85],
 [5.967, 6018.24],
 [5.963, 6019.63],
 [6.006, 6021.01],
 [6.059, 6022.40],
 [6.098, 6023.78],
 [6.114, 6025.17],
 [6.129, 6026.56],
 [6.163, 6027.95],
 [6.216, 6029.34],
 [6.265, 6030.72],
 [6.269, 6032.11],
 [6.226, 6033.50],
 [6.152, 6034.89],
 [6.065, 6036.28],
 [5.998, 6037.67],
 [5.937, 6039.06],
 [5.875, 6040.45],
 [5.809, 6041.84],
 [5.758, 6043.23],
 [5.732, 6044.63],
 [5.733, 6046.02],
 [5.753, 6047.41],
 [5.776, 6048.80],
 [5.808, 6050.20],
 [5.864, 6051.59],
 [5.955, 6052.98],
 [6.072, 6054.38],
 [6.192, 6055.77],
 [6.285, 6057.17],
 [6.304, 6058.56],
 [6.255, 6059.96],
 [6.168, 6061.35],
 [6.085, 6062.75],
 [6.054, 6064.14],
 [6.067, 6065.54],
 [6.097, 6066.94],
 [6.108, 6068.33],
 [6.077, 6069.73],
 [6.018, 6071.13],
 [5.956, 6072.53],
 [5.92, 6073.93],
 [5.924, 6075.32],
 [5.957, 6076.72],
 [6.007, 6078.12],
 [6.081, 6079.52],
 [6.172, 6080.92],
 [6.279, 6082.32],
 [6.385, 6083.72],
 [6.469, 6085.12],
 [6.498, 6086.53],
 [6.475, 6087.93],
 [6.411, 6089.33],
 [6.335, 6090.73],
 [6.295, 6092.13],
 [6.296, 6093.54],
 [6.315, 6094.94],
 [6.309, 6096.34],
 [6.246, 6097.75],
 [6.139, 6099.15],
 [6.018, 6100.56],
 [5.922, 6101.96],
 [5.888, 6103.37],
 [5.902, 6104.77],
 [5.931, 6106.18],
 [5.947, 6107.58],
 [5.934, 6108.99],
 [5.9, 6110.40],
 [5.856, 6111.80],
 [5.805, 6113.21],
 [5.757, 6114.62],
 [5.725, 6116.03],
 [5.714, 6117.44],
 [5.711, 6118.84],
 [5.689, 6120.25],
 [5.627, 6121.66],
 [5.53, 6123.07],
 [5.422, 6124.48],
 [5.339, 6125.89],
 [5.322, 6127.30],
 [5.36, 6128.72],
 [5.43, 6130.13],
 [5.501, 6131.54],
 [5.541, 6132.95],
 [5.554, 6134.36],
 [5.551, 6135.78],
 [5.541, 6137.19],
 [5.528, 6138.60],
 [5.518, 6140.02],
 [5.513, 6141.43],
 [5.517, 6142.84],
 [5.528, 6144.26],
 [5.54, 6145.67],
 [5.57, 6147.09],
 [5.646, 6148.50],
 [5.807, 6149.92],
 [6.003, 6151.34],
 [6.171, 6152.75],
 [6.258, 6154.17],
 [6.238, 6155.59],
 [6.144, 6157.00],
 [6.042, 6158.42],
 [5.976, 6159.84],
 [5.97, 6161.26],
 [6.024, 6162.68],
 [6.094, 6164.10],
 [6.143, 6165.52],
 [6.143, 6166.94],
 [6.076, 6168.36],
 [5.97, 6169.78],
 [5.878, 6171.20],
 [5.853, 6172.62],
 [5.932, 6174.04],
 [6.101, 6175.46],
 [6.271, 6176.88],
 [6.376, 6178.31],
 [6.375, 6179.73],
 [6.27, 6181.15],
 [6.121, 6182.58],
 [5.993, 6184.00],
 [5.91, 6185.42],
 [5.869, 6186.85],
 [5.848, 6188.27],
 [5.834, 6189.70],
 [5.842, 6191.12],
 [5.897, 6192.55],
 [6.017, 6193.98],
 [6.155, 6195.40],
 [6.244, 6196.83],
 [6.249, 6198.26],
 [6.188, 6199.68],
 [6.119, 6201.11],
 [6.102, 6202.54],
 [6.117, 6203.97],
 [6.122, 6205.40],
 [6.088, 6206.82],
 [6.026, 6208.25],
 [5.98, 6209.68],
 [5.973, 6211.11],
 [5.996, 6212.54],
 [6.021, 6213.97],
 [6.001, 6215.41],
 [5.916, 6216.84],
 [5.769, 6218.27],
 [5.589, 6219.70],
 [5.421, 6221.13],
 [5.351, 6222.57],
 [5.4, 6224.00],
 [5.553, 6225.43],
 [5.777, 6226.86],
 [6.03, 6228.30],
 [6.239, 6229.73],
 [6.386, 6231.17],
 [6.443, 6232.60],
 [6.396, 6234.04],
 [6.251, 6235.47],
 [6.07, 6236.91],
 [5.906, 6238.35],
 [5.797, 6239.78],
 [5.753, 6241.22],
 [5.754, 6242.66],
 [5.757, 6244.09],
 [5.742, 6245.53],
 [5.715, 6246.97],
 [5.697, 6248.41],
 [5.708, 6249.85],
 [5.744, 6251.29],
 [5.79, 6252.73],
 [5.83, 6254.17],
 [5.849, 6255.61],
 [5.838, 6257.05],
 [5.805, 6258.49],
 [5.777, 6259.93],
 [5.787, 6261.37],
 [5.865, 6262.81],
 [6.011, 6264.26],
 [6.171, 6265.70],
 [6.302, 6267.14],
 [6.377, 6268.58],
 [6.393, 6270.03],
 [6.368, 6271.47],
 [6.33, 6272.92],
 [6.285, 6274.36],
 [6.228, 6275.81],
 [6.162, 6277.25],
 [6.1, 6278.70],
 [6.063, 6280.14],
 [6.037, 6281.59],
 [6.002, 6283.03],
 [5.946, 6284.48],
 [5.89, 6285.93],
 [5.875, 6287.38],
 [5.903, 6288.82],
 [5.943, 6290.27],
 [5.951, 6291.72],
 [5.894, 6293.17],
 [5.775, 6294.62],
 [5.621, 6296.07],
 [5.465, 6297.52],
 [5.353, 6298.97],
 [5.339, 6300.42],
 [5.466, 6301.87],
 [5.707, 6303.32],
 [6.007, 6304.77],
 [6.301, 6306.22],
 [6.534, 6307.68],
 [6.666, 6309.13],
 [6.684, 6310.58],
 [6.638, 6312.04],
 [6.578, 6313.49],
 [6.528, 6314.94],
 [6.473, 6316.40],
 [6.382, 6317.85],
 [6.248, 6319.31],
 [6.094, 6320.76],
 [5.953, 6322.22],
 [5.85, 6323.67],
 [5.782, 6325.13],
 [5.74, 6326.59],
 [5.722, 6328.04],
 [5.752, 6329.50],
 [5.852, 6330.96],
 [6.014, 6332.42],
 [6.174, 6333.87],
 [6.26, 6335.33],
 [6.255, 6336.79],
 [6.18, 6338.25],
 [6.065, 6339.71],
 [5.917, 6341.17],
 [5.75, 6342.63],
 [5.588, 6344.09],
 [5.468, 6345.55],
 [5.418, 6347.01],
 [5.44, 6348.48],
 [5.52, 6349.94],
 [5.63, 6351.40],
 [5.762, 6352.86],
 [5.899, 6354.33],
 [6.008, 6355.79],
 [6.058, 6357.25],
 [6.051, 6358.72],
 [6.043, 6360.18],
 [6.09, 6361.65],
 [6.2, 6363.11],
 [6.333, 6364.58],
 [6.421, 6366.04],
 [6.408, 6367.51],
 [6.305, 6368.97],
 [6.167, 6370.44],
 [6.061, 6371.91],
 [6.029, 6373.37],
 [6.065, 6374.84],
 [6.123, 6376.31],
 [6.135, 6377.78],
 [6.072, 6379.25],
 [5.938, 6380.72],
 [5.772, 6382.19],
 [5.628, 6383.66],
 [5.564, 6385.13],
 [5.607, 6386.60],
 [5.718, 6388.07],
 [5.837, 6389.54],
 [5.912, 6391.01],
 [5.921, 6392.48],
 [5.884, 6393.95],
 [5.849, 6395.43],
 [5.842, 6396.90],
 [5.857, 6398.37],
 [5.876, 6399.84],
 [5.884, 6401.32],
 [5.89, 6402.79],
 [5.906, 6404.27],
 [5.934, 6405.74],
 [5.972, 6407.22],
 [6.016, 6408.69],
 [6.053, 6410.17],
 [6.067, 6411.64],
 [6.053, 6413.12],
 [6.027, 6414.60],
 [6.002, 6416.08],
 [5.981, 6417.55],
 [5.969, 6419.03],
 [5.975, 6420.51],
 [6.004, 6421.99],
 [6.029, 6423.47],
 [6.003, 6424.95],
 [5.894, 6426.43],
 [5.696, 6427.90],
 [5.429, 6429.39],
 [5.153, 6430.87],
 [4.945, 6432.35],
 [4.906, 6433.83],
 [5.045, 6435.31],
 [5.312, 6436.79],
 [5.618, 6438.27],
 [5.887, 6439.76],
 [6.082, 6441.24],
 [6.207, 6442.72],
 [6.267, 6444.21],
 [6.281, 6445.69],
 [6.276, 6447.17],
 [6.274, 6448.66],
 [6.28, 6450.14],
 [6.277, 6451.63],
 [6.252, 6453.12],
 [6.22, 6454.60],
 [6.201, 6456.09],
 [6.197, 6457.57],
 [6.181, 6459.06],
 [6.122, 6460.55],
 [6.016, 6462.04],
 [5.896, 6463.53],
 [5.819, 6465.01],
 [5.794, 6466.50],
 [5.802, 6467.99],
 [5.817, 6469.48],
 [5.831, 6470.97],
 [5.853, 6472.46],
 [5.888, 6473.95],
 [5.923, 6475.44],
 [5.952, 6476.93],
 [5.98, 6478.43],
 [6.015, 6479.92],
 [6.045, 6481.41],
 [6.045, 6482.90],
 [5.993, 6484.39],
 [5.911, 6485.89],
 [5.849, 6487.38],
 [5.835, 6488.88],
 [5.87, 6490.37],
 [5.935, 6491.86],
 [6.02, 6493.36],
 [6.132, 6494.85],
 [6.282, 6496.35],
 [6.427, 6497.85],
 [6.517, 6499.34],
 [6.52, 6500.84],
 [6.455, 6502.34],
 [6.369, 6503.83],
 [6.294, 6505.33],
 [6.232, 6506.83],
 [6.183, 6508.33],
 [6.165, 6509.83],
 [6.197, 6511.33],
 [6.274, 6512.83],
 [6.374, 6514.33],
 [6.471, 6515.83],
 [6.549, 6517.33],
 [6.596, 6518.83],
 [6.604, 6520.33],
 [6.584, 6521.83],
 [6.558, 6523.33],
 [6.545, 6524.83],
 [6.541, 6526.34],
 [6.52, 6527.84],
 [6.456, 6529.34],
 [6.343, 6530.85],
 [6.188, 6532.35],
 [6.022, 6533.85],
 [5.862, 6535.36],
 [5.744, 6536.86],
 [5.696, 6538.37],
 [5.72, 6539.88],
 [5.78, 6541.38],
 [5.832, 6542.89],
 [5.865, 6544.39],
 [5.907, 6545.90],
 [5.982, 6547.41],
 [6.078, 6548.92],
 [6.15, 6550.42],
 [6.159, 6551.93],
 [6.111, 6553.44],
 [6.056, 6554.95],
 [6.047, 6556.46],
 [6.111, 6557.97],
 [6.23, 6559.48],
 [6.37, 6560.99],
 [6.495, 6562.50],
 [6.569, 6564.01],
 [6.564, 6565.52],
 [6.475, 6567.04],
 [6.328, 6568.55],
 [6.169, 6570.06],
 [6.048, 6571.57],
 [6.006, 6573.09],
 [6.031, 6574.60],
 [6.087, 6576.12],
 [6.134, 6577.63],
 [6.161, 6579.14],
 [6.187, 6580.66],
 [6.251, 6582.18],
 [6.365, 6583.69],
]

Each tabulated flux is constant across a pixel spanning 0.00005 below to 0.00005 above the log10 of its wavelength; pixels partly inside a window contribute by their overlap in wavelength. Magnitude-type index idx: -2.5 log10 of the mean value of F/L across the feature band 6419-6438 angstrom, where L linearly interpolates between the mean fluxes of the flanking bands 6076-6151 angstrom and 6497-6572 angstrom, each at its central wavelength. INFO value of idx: 0.11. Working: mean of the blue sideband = 5.85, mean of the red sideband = 6.25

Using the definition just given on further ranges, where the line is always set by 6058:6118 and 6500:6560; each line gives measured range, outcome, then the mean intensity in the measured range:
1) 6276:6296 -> 0.03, 5.96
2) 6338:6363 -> 0.06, 5.82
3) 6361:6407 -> 0.03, 5.97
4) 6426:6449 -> 0.09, 5.69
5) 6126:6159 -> 0.08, 5.68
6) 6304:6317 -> -0.06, 6.49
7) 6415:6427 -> 0.04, 5.98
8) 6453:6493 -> 0.04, 5.97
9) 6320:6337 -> 0.04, 5.95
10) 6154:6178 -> 0.01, 6.07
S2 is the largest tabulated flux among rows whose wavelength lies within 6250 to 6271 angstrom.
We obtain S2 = 6.393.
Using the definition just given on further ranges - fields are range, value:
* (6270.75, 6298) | 6.368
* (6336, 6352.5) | 6.255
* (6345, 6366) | 6.333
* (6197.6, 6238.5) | 6.443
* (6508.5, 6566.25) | 6.604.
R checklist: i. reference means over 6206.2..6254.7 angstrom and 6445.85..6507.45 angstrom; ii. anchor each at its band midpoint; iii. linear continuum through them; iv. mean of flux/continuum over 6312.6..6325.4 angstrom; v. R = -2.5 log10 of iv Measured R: -0.05 mag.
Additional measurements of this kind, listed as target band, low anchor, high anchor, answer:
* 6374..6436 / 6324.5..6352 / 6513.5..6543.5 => 0.03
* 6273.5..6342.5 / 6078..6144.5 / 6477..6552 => 0.00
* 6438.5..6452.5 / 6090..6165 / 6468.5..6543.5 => -0.01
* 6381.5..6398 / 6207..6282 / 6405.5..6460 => 0.03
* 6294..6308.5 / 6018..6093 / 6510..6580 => 0.07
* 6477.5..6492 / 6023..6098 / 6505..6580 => 0.04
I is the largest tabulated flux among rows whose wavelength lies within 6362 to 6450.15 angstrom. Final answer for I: 6.421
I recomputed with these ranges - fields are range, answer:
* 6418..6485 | 6.281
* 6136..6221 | 6.376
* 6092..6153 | 6.315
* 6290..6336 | 6.684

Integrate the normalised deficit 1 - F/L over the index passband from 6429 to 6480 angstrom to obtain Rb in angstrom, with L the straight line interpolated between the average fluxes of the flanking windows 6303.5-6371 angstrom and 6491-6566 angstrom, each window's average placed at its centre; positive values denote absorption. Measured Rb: 2.3 angstrom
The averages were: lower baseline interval 6.07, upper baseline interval 6.23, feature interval 5.89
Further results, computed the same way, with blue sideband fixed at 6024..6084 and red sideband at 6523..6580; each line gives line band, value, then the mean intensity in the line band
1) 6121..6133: 1.22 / 5.45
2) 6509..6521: -0.50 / 6.4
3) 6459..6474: 0.58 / 5.9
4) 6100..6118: 0.56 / 5.87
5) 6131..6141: 0.87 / 5.53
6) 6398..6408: 0.35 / 5.91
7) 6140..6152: 0.86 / 5.63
